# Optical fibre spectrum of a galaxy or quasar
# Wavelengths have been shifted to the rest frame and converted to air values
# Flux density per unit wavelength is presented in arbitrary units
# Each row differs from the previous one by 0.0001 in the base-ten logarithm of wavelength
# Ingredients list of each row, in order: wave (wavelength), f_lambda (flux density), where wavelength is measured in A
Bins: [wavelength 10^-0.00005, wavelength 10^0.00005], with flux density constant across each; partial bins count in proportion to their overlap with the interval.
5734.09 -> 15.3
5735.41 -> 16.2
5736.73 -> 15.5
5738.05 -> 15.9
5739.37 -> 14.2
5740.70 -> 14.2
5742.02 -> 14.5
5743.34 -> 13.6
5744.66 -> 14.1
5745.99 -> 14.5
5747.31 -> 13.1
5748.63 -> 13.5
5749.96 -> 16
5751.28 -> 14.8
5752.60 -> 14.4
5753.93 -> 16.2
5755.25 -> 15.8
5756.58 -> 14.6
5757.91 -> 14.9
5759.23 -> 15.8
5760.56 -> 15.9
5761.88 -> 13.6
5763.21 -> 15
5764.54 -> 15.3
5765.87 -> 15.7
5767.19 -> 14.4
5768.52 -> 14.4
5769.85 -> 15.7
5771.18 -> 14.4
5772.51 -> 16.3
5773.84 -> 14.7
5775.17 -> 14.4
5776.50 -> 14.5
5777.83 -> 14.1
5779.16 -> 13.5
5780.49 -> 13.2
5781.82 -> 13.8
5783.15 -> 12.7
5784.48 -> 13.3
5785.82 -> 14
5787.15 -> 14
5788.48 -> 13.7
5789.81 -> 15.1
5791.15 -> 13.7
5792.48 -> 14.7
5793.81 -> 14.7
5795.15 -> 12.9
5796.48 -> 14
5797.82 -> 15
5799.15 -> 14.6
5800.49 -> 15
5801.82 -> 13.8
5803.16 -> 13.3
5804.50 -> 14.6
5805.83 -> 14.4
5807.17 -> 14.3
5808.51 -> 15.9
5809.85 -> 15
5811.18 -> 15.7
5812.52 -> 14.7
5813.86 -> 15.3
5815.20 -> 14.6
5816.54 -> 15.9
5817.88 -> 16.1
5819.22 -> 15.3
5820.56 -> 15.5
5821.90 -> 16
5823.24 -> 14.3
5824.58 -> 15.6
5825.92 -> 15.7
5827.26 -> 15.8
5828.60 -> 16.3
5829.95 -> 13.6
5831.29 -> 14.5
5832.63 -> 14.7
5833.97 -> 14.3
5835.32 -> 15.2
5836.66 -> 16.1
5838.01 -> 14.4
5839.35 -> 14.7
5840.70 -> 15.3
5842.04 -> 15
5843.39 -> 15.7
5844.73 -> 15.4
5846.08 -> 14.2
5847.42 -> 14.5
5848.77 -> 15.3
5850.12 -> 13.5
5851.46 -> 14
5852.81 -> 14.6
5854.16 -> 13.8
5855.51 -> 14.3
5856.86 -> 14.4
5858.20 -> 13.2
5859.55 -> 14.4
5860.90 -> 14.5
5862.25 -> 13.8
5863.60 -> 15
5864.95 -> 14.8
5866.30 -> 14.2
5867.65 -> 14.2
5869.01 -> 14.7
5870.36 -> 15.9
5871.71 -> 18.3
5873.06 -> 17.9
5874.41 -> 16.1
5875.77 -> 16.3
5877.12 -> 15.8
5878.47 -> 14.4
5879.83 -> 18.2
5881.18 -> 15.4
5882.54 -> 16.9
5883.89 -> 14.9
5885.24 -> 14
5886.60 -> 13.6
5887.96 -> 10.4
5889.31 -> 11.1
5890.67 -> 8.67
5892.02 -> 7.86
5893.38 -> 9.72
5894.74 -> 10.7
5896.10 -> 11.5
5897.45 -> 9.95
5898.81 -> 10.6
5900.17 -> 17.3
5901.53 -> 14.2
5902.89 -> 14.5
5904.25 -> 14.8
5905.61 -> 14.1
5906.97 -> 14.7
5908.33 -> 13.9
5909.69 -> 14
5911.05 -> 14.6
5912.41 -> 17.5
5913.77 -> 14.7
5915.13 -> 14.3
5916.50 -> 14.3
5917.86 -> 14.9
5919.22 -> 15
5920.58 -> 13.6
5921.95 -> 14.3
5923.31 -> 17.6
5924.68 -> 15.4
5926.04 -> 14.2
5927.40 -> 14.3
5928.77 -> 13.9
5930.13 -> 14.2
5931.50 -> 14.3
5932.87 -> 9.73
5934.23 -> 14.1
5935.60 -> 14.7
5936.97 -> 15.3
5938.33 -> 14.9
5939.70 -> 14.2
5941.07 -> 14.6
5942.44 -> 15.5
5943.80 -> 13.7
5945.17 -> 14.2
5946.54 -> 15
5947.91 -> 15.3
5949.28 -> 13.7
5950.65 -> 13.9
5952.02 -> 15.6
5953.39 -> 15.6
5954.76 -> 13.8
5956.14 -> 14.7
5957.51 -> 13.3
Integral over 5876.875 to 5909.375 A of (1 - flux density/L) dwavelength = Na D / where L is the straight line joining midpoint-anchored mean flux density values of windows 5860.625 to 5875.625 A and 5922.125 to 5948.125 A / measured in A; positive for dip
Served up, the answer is 4.1 A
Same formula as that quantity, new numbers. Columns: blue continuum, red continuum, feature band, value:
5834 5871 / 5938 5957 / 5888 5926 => 3.0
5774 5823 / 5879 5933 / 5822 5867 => -1.7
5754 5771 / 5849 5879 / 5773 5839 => 1.8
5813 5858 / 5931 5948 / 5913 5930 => -0.4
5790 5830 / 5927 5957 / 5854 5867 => 0.4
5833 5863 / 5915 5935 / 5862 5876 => -1.1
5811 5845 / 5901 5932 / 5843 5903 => 3.6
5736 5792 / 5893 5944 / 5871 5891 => -1.0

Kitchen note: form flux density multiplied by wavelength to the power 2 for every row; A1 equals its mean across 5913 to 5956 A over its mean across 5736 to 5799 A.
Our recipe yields 1.1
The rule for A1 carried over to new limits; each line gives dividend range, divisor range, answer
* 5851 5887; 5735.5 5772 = 1.06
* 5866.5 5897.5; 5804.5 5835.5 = 0.93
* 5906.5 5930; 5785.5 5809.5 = 1.07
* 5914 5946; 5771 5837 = 1.03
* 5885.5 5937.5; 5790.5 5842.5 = 0.94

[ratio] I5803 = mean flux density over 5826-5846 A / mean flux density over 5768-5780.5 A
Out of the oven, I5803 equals 1.03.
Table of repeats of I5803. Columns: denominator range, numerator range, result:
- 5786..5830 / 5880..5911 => 0.88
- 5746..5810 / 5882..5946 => 0.95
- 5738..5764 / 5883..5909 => 0.85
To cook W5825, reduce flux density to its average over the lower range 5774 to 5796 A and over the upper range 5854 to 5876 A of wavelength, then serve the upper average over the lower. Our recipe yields 1.08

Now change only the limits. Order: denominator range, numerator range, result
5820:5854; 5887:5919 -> 0.87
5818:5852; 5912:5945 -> 0.97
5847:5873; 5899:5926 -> 1.01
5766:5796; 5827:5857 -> 1.04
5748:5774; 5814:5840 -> 1.01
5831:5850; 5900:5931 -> 0.99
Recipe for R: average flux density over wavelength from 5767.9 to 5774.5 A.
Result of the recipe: 15.1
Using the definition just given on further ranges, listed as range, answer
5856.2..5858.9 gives 13.8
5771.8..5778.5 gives 14.8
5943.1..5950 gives 14.4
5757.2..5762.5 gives 15.1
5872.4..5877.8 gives 16.5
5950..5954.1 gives 15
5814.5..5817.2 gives 15.2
